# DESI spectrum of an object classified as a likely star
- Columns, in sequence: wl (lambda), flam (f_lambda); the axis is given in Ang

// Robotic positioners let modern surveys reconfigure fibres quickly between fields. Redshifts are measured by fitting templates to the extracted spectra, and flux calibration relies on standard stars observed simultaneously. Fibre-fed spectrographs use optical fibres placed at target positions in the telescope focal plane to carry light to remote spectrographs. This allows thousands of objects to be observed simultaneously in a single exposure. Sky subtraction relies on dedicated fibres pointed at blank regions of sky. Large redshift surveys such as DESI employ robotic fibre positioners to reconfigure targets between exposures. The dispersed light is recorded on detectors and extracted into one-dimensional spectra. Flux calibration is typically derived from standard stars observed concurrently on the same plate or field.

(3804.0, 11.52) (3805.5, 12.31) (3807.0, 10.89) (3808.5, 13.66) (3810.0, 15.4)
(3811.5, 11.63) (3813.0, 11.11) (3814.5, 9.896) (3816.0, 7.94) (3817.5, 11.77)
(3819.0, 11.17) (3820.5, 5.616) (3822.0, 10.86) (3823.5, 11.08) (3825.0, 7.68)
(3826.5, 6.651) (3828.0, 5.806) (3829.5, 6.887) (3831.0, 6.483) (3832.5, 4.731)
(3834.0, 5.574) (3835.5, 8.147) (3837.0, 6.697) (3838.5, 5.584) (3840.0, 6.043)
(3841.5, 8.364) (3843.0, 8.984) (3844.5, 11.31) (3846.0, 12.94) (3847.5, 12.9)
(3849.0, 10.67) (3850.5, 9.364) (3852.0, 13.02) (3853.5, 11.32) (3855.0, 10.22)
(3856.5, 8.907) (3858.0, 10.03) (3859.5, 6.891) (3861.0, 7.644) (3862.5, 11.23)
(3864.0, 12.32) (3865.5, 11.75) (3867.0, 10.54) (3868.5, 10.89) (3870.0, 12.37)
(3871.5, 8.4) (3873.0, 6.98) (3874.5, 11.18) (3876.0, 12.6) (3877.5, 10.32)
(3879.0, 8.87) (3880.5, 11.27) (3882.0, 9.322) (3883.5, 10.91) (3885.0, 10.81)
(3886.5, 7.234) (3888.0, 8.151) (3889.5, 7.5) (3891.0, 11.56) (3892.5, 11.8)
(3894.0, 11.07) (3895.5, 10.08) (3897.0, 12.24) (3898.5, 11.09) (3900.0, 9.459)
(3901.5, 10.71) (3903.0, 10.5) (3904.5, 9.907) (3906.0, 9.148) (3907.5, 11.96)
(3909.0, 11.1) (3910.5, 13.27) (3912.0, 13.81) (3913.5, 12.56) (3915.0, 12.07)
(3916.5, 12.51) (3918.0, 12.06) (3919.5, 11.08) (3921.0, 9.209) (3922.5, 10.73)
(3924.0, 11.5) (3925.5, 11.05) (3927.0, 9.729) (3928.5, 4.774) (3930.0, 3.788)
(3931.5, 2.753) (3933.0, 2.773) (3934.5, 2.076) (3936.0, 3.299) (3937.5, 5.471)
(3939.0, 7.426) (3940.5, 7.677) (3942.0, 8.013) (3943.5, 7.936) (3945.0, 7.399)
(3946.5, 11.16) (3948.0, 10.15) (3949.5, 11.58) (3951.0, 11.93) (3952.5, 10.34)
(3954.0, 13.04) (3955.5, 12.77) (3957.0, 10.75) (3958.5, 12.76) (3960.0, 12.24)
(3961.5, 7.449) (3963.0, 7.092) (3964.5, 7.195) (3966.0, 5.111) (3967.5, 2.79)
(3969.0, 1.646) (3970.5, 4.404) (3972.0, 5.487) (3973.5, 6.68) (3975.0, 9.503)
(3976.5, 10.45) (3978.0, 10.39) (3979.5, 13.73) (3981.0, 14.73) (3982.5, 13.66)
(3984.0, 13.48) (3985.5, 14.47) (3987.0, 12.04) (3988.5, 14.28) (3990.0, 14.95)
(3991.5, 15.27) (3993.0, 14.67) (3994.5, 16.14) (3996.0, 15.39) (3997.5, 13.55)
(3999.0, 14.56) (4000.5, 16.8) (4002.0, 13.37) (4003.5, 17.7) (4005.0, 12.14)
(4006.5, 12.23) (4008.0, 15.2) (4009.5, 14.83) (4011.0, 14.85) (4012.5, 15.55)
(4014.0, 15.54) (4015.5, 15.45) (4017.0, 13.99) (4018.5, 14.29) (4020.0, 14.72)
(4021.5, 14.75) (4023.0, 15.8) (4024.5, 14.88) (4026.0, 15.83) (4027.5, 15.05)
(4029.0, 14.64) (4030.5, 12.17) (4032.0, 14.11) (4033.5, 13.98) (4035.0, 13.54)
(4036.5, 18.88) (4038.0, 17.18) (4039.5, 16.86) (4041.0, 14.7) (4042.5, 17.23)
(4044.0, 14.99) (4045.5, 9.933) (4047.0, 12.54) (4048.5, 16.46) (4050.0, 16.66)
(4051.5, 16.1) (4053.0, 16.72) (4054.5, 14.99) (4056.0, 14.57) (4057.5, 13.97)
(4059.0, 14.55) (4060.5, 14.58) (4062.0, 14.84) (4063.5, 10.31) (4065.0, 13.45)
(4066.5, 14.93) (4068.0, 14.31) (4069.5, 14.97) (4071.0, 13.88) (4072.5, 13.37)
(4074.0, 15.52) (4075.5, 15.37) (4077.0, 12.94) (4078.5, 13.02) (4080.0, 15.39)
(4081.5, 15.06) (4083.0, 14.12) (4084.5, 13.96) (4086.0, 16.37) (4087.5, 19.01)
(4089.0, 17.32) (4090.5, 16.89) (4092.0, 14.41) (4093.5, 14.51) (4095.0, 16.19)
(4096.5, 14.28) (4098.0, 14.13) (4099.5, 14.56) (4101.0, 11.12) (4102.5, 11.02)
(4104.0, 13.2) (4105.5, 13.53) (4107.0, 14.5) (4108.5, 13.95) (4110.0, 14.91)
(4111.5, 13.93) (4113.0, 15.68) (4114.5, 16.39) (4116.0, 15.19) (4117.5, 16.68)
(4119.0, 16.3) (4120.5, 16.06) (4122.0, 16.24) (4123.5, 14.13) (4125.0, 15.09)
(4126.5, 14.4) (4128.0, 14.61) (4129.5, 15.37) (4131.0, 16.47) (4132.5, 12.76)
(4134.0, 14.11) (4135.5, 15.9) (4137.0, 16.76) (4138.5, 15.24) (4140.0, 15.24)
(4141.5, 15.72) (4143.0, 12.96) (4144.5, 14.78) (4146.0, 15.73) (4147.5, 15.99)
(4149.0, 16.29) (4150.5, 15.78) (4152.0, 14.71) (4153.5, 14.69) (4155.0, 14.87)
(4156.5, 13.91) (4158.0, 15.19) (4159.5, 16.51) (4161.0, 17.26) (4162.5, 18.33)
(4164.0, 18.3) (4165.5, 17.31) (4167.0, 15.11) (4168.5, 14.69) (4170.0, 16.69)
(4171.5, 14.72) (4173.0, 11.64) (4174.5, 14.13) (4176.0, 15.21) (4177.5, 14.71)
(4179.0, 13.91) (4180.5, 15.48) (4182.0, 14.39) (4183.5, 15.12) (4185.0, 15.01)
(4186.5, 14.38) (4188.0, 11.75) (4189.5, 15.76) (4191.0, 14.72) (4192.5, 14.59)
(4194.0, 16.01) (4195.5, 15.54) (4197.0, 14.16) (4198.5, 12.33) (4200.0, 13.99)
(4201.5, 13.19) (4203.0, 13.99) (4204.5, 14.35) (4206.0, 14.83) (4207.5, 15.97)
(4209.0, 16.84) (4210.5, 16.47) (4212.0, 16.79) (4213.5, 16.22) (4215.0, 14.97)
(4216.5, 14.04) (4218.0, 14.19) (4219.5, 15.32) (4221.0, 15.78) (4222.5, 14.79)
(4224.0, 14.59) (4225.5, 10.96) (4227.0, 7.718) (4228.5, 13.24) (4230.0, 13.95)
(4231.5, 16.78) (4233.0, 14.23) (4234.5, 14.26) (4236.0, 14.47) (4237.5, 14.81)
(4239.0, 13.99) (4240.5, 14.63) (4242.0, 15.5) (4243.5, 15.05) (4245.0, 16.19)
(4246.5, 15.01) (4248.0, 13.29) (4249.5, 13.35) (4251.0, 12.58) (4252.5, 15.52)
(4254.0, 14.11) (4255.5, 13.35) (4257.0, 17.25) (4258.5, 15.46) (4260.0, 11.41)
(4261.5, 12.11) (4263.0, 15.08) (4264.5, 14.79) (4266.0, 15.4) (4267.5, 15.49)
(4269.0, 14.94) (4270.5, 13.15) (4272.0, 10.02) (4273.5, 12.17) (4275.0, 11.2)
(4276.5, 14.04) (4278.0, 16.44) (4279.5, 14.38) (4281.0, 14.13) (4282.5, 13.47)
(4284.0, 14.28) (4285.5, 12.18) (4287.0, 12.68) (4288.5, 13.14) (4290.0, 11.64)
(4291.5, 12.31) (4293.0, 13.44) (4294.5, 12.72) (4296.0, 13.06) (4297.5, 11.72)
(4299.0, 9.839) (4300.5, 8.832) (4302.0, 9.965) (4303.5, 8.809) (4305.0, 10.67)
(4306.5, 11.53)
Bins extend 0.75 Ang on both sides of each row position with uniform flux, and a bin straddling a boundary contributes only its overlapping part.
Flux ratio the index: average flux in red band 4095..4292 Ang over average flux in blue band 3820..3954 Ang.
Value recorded 1.6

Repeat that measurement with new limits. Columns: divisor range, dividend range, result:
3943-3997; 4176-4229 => 1.36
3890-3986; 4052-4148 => 1.56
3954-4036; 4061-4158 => 1.18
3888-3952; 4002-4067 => 1.57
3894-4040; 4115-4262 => 1.30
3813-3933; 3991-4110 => 1.52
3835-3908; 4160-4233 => 1.48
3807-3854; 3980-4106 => 1.57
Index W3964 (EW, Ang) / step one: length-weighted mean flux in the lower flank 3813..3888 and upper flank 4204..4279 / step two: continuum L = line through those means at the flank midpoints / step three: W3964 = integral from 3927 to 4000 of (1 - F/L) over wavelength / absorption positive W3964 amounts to 8.6 Ang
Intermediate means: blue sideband 9.36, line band 9.59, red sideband 14.3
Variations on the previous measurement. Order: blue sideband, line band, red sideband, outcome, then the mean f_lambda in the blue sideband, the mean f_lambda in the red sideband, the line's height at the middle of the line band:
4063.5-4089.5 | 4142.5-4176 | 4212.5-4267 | -2.2 Ang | 14.7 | 14.3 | 14.5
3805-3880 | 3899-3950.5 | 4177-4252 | 7.7 Ang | 9.67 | 14.5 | 10.7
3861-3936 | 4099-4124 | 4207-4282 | -3.8 Ang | 9.89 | 14.3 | 12.6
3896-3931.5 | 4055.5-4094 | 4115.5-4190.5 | -2.8 Ang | 10.4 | 15.2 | 13.7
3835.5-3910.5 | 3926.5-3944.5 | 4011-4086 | 9.7 Ang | 10.1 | 14.7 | 11.7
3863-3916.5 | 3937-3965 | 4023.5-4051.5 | 6.4 Ang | 10.7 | 15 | 12.5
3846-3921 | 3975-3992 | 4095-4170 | -1.0 Ang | 10.7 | 15.1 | 12.4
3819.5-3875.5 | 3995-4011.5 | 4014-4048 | -0.8 Ang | 9.11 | 14.8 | 14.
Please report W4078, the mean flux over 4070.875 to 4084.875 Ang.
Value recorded 14.3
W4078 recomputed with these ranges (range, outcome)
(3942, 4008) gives 11.3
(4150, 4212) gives 15.1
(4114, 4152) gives 15.3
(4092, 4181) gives 15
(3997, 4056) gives 14.9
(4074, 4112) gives 14.6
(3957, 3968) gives 8.12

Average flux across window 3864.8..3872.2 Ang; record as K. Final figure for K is 10.8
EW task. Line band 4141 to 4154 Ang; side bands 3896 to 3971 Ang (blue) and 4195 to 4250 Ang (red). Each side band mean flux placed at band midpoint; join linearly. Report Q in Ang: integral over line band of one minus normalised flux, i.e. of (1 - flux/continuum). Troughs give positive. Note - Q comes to -2.1 Ang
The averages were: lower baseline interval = 9.05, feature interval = 15.2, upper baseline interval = 14.5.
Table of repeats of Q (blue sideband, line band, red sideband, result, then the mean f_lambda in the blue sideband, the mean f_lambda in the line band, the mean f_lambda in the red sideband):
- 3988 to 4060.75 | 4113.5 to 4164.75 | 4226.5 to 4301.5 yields -4.5 Ang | 14.9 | 15.5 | 13.6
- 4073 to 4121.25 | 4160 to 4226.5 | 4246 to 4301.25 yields -4.3 Ang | 14.9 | 14.9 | 13.3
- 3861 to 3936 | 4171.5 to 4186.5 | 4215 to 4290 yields -1.5 Ang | 9.89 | 14.4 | 14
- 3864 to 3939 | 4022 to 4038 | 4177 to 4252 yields -4.6 Ang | 9.68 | 15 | 14.5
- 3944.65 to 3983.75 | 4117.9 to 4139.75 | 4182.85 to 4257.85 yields -4.4 Ang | 9.47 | 15.3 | 14.5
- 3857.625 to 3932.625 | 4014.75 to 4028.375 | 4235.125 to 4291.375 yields -4.2 Ang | 10.1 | 15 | 13.9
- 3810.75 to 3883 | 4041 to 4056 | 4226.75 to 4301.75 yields -4.7 Ang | 9.42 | 15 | 13.6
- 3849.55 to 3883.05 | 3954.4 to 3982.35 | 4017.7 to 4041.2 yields 9.5 Ang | 10.3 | 8.78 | 15.1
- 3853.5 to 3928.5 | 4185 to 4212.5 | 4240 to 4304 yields -4.1 Ang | 10.5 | 14.7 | 13.4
